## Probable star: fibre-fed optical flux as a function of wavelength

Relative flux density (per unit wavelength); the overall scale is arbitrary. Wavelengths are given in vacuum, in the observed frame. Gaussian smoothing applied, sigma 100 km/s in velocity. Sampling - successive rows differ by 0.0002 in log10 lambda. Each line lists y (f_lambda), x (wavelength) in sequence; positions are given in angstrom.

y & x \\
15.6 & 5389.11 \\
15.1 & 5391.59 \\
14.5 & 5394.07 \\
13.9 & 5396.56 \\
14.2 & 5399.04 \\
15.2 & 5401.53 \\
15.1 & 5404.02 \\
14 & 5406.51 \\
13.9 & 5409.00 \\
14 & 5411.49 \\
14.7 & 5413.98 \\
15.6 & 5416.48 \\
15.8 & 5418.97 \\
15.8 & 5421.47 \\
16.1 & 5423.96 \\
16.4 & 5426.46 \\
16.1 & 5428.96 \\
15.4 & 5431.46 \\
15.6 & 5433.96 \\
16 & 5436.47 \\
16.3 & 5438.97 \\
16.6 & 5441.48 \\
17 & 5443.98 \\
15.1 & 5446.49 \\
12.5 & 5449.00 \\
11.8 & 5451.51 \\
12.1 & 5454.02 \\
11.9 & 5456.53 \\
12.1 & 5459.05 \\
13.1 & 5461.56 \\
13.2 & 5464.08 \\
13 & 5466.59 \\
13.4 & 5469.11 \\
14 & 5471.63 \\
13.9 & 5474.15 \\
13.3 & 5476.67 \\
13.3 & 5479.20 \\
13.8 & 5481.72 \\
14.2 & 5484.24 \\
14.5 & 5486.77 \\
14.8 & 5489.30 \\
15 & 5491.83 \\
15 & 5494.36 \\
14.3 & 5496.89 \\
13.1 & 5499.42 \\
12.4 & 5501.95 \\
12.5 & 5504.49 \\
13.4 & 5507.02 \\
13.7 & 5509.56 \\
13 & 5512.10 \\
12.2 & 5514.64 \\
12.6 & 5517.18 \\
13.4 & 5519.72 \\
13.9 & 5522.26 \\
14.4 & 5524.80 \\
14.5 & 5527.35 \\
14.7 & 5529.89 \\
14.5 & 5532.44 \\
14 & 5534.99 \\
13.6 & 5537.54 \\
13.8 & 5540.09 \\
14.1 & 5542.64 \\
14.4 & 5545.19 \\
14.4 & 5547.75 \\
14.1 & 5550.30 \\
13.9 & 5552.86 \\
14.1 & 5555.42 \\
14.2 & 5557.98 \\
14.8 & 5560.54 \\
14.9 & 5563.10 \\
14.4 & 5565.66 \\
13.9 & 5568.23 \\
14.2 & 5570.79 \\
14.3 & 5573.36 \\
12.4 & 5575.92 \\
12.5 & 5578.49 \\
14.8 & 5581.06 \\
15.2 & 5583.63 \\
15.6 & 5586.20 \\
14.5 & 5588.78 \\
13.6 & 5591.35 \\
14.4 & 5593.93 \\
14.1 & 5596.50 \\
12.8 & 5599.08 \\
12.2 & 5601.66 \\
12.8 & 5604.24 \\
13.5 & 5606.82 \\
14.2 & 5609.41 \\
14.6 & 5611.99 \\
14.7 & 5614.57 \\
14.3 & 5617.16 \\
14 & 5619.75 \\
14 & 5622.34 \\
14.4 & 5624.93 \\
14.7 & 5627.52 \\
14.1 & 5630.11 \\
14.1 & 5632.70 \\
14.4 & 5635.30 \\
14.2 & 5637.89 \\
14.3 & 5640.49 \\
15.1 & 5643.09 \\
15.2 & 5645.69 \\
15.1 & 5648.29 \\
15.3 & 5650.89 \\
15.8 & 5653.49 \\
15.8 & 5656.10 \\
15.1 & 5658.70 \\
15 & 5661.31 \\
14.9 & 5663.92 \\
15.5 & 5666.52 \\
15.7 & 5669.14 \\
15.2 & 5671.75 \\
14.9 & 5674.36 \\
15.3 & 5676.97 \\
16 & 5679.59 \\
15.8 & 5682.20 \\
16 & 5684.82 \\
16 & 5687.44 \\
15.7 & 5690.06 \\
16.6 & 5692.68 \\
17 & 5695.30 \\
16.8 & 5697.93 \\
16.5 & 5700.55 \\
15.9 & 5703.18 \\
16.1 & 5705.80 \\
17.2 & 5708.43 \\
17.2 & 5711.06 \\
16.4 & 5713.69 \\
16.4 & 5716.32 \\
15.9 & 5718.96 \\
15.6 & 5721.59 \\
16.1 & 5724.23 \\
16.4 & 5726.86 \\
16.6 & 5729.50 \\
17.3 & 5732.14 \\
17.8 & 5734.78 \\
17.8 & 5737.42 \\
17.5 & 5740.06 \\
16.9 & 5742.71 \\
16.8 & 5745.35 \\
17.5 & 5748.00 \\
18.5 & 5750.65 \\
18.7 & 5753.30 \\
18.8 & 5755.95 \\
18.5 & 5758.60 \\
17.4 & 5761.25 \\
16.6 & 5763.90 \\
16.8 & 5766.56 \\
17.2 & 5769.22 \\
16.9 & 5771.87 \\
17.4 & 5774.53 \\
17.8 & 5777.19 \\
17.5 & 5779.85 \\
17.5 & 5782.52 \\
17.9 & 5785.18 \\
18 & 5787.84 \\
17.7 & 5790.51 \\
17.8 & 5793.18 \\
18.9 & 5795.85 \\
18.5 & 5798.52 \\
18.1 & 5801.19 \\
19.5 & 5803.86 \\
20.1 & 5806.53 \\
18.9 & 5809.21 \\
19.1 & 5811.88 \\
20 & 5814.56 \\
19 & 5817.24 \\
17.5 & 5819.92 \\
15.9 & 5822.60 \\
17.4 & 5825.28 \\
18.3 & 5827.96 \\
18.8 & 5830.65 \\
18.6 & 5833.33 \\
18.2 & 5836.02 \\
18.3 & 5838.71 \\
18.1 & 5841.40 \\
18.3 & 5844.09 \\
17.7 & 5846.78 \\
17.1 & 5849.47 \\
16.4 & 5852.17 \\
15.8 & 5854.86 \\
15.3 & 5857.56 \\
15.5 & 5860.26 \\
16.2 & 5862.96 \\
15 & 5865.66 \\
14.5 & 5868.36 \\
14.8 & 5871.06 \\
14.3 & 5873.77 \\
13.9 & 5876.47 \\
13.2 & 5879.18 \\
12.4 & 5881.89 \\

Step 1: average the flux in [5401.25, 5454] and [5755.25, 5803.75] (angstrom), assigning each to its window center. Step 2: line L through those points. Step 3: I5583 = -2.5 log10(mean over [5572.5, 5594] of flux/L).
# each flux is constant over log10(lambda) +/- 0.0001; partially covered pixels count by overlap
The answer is 0.15 mag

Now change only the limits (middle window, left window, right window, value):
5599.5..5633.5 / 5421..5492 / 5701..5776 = 0.142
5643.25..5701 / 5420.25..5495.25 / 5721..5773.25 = 0.059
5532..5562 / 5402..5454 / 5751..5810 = 0.140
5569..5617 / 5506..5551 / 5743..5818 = 0.074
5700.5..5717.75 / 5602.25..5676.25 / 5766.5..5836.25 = -0.024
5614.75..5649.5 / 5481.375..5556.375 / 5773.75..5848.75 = 0.080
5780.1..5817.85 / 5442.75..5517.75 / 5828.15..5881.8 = -0.174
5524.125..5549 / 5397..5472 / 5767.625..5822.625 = 0.097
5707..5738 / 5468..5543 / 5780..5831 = 0.024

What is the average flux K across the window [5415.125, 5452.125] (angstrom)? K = 15.5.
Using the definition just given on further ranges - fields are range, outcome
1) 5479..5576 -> 13.9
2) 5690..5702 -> 16.6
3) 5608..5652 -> 14.5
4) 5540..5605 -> 14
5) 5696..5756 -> 16.9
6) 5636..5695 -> 15.4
